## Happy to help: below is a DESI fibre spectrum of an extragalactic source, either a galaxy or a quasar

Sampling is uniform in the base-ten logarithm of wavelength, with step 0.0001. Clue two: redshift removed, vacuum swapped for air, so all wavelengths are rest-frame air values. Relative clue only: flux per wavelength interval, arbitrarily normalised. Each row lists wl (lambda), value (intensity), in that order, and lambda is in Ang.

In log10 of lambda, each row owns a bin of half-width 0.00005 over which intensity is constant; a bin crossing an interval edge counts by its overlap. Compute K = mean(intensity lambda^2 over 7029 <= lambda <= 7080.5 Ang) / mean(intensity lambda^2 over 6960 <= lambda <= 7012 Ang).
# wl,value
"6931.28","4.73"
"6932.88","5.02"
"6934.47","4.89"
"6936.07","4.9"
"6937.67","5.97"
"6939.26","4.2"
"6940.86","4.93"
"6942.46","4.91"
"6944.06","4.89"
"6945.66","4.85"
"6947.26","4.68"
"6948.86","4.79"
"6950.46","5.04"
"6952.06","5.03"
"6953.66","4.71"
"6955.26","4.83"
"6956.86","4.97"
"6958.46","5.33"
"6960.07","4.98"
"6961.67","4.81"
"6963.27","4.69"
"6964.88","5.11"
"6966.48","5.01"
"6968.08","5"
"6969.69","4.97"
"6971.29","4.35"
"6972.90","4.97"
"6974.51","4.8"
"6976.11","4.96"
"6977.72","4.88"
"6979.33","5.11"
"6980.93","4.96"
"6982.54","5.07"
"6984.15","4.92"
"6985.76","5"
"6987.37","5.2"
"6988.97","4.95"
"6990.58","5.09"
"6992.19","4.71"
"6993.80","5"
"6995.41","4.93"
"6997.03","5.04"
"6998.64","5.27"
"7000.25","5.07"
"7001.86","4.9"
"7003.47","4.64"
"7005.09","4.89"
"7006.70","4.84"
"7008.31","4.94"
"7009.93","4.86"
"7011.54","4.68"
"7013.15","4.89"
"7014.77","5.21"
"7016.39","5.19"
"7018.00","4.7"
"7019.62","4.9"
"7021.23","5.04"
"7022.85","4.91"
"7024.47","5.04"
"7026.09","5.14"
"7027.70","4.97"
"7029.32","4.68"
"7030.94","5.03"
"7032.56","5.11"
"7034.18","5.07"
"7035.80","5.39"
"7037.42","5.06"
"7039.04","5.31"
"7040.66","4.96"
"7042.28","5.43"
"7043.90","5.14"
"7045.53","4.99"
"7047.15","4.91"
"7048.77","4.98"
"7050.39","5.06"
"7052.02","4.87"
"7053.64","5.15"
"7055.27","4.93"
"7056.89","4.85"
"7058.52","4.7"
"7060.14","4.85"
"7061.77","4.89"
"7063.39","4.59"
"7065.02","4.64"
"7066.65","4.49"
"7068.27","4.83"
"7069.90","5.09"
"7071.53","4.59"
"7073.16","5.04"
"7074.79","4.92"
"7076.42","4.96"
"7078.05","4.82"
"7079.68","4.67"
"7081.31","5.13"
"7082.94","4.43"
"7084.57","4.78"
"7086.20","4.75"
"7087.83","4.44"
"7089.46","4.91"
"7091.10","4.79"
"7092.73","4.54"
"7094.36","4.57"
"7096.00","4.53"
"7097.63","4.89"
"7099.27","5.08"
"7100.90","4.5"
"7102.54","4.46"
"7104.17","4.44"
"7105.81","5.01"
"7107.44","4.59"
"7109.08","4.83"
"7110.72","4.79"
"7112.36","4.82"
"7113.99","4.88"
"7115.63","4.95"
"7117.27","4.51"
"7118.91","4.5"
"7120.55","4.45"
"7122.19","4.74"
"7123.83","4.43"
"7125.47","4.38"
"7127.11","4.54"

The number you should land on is 1.02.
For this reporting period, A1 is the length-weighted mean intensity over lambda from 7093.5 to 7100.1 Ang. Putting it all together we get 4.77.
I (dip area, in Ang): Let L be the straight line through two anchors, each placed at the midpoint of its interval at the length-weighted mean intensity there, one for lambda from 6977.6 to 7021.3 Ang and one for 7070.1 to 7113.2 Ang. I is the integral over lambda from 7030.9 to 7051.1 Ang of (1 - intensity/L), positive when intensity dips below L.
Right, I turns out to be -1.0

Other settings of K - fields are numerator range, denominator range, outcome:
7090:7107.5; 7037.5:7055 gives 0.94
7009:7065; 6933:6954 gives 1.04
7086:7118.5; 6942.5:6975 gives 1.00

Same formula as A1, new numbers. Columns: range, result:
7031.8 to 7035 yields 5.09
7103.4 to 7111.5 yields 4.73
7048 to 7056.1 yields 5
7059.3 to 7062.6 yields 4.88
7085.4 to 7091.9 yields 4.72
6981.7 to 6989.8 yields 5.03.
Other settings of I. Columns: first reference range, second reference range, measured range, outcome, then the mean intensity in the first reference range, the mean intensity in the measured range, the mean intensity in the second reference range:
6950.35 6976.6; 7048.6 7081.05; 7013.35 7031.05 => -0.4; 4.91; 4.98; 4.85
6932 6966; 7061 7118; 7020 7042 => -1.1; 4.93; 5.06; 4.75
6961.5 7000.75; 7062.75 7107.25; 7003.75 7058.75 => -1.7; 4.96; 4.99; 4.74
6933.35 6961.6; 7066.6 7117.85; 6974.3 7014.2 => -0.6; 4.93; 4.95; 4.76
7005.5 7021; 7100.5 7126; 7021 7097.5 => -1.5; 4.92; 4.89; 4.65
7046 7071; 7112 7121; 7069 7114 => 0.0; 4.85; 4.76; 4.69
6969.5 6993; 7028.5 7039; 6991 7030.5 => 0.6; 4.93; 4.94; 5.07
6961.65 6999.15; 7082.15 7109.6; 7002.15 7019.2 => 0.0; 4.95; 4.88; 4.68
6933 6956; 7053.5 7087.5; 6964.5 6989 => -0.4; 4.91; 4.95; 4.8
